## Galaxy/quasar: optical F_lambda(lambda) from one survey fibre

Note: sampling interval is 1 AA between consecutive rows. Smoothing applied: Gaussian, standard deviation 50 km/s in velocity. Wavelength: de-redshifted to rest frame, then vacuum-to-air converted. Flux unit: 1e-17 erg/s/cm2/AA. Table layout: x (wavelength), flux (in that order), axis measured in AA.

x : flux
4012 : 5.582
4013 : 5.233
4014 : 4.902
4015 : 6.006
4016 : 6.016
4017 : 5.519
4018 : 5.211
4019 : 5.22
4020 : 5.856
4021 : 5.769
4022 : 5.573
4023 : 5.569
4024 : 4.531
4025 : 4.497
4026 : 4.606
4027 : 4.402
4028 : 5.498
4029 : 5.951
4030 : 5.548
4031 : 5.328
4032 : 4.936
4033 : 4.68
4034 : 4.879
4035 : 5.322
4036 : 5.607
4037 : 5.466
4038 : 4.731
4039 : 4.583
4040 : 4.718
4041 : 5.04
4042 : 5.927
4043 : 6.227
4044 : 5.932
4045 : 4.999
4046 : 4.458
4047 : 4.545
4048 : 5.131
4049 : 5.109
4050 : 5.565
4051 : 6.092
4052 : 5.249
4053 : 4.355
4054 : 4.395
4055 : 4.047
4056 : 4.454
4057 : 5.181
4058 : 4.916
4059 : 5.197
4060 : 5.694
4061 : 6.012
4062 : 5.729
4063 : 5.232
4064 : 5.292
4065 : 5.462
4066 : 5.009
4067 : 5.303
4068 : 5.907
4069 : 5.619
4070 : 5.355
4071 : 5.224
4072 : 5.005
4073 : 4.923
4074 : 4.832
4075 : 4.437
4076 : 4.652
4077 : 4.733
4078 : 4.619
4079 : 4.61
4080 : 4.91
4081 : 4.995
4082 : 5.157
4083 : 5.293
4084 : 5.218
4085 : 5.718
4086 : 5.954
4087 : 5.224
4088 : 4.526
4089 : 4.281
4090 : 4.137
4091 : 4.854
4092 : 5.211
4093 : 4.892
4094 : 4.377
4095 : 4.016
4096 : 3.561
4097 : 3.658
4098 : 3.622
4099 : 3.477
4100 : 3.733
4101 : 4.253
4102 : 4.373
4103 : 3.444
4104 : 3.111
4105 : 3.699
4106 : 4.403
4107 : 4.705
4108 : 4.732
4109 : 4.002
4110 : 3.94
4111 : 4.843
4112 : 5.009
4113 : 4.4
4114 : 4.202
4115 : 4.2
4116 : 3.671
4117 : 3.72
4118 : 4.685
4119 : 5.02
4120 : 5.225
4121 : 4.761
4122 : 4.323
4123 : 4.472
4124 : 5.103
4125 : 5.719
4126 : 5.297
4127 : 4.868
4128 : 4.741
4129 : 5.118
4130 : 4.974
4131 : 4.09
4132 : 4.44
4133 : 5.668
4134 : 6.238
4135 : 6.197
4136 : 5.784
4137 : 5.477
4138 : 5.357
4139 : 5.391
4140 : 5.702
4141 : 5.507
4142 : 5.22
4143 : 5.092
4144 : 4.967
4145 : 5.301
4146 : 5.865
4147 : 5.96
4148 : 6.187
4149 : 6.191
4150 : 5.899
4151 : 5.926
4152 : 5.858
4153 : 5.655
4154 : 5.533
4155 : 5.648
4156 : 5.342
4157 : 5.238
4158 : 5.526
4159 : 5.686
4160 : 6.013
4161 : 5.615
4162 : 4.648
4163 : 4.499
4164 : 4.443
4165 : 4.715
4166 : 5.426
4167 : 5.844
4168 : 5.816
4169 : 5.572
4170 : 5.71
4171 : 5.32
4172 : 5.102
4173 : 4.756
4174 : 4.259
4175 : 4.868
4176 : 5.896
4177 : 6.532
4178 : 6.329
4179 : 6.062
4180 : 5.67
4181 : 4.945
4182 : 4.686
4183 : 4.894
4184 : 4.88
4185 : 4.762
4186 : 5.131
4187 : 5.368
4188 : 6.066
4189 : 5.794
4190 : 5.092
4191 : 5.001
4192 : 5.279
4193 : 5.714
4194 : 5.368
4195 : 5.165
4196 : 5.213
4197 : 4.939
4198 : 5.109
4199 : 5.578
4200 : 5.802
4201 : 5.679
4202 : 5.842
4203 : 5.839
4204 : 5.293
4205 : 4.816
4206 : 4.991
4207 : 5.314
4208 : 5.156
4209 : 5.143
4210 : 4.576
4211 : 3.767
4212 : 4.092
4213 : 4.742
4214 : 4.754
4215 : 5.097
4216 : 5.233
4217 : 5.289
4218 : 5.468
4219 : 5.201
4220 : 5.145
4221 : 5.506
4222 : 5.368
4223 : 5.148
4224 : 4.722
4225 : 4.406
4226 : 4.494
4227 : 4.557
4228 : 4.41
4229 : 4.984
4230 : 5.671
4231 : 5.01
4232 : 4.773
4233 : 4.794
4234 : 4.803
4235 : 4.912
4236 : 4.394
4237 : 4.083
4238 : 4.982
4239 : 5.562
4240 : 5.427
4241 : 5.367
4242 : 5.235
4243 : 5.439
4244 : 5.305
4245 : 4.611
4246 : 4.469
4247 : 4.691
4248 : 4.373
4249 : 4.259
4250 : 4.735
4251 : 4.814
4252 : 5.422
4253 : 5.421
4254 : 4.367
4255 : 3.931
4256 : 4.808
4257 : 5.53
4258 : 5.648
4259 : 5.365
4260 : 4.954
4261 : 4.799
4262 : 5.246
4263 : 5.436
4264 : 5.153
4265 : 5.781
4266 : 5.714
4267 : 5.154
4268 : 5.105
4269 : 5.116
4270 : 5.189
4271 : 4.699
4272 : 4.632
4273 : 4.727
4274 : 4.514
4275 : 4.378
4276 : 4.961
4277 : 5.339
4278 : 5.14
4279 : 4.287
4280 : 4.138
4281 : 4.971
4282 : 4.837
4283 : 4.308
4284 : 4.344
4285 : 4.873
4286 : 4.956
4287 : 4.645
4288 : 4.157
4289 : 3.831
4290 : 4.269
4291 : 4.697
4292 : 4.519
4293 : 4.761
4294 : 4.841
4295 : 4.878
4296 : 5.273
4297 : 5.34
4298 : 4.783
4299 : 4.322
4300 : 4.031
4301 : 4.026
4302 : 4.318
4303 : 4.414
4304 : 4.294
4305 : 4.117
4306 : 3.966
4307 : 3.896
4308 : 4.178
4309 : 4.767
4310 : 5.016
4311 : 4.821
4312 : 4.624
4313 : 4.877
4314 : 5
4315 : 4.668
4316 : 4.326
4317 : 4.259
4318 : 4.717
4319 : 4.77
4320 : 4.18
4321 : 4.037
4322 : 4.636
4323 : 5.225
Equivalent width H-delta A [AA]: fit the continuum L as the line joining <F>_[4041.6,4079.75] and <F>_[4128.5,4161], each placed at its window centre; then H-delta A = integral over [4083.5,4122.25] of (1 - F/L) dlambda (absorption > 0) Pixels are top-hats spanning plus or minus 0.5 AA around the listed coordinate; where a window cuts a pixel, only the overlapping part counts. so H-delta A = 6.9 AA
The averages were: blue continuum 5.14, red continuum 5.53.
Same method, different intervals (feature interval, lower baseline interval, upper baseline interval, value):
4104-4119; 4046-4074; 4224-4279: 2.41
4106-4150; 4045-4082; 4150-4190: 1.91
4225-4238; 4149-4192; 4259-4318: 0.77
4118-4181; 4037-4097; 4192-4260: -4.42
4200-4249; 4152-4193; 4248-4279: 1.58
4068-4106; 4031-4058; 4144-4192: 4.29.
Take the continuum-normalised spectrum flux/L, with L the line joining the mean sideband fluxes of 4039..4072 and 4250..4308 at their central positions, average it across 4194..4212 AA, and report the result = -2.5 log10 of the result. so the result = -0.05 mag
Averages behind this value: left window 5.22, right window 4.76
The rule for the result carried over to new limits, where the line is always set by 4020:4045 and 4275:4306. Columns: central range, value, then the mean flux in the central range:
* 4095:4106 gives 0.33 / 3.74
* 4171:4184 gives -0.10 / 5.32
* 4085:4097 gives 0.10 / 4.64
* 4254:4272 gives -0.11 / 5.12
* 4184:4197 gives -0.10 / 5.3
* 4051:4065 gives 0.01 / 5.11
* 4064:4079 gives 0.01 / 5.07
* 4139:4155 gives -0.15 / 5.65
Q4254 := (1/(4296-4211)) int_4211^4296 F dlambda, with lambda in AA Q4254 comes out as 4.88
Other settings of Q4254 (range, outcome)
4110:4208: 5.26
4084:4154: 4.85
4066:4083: 5.03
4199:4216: 5.08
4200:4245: 5.02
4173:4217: 5.22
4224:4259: 4.88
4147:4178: 5.48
